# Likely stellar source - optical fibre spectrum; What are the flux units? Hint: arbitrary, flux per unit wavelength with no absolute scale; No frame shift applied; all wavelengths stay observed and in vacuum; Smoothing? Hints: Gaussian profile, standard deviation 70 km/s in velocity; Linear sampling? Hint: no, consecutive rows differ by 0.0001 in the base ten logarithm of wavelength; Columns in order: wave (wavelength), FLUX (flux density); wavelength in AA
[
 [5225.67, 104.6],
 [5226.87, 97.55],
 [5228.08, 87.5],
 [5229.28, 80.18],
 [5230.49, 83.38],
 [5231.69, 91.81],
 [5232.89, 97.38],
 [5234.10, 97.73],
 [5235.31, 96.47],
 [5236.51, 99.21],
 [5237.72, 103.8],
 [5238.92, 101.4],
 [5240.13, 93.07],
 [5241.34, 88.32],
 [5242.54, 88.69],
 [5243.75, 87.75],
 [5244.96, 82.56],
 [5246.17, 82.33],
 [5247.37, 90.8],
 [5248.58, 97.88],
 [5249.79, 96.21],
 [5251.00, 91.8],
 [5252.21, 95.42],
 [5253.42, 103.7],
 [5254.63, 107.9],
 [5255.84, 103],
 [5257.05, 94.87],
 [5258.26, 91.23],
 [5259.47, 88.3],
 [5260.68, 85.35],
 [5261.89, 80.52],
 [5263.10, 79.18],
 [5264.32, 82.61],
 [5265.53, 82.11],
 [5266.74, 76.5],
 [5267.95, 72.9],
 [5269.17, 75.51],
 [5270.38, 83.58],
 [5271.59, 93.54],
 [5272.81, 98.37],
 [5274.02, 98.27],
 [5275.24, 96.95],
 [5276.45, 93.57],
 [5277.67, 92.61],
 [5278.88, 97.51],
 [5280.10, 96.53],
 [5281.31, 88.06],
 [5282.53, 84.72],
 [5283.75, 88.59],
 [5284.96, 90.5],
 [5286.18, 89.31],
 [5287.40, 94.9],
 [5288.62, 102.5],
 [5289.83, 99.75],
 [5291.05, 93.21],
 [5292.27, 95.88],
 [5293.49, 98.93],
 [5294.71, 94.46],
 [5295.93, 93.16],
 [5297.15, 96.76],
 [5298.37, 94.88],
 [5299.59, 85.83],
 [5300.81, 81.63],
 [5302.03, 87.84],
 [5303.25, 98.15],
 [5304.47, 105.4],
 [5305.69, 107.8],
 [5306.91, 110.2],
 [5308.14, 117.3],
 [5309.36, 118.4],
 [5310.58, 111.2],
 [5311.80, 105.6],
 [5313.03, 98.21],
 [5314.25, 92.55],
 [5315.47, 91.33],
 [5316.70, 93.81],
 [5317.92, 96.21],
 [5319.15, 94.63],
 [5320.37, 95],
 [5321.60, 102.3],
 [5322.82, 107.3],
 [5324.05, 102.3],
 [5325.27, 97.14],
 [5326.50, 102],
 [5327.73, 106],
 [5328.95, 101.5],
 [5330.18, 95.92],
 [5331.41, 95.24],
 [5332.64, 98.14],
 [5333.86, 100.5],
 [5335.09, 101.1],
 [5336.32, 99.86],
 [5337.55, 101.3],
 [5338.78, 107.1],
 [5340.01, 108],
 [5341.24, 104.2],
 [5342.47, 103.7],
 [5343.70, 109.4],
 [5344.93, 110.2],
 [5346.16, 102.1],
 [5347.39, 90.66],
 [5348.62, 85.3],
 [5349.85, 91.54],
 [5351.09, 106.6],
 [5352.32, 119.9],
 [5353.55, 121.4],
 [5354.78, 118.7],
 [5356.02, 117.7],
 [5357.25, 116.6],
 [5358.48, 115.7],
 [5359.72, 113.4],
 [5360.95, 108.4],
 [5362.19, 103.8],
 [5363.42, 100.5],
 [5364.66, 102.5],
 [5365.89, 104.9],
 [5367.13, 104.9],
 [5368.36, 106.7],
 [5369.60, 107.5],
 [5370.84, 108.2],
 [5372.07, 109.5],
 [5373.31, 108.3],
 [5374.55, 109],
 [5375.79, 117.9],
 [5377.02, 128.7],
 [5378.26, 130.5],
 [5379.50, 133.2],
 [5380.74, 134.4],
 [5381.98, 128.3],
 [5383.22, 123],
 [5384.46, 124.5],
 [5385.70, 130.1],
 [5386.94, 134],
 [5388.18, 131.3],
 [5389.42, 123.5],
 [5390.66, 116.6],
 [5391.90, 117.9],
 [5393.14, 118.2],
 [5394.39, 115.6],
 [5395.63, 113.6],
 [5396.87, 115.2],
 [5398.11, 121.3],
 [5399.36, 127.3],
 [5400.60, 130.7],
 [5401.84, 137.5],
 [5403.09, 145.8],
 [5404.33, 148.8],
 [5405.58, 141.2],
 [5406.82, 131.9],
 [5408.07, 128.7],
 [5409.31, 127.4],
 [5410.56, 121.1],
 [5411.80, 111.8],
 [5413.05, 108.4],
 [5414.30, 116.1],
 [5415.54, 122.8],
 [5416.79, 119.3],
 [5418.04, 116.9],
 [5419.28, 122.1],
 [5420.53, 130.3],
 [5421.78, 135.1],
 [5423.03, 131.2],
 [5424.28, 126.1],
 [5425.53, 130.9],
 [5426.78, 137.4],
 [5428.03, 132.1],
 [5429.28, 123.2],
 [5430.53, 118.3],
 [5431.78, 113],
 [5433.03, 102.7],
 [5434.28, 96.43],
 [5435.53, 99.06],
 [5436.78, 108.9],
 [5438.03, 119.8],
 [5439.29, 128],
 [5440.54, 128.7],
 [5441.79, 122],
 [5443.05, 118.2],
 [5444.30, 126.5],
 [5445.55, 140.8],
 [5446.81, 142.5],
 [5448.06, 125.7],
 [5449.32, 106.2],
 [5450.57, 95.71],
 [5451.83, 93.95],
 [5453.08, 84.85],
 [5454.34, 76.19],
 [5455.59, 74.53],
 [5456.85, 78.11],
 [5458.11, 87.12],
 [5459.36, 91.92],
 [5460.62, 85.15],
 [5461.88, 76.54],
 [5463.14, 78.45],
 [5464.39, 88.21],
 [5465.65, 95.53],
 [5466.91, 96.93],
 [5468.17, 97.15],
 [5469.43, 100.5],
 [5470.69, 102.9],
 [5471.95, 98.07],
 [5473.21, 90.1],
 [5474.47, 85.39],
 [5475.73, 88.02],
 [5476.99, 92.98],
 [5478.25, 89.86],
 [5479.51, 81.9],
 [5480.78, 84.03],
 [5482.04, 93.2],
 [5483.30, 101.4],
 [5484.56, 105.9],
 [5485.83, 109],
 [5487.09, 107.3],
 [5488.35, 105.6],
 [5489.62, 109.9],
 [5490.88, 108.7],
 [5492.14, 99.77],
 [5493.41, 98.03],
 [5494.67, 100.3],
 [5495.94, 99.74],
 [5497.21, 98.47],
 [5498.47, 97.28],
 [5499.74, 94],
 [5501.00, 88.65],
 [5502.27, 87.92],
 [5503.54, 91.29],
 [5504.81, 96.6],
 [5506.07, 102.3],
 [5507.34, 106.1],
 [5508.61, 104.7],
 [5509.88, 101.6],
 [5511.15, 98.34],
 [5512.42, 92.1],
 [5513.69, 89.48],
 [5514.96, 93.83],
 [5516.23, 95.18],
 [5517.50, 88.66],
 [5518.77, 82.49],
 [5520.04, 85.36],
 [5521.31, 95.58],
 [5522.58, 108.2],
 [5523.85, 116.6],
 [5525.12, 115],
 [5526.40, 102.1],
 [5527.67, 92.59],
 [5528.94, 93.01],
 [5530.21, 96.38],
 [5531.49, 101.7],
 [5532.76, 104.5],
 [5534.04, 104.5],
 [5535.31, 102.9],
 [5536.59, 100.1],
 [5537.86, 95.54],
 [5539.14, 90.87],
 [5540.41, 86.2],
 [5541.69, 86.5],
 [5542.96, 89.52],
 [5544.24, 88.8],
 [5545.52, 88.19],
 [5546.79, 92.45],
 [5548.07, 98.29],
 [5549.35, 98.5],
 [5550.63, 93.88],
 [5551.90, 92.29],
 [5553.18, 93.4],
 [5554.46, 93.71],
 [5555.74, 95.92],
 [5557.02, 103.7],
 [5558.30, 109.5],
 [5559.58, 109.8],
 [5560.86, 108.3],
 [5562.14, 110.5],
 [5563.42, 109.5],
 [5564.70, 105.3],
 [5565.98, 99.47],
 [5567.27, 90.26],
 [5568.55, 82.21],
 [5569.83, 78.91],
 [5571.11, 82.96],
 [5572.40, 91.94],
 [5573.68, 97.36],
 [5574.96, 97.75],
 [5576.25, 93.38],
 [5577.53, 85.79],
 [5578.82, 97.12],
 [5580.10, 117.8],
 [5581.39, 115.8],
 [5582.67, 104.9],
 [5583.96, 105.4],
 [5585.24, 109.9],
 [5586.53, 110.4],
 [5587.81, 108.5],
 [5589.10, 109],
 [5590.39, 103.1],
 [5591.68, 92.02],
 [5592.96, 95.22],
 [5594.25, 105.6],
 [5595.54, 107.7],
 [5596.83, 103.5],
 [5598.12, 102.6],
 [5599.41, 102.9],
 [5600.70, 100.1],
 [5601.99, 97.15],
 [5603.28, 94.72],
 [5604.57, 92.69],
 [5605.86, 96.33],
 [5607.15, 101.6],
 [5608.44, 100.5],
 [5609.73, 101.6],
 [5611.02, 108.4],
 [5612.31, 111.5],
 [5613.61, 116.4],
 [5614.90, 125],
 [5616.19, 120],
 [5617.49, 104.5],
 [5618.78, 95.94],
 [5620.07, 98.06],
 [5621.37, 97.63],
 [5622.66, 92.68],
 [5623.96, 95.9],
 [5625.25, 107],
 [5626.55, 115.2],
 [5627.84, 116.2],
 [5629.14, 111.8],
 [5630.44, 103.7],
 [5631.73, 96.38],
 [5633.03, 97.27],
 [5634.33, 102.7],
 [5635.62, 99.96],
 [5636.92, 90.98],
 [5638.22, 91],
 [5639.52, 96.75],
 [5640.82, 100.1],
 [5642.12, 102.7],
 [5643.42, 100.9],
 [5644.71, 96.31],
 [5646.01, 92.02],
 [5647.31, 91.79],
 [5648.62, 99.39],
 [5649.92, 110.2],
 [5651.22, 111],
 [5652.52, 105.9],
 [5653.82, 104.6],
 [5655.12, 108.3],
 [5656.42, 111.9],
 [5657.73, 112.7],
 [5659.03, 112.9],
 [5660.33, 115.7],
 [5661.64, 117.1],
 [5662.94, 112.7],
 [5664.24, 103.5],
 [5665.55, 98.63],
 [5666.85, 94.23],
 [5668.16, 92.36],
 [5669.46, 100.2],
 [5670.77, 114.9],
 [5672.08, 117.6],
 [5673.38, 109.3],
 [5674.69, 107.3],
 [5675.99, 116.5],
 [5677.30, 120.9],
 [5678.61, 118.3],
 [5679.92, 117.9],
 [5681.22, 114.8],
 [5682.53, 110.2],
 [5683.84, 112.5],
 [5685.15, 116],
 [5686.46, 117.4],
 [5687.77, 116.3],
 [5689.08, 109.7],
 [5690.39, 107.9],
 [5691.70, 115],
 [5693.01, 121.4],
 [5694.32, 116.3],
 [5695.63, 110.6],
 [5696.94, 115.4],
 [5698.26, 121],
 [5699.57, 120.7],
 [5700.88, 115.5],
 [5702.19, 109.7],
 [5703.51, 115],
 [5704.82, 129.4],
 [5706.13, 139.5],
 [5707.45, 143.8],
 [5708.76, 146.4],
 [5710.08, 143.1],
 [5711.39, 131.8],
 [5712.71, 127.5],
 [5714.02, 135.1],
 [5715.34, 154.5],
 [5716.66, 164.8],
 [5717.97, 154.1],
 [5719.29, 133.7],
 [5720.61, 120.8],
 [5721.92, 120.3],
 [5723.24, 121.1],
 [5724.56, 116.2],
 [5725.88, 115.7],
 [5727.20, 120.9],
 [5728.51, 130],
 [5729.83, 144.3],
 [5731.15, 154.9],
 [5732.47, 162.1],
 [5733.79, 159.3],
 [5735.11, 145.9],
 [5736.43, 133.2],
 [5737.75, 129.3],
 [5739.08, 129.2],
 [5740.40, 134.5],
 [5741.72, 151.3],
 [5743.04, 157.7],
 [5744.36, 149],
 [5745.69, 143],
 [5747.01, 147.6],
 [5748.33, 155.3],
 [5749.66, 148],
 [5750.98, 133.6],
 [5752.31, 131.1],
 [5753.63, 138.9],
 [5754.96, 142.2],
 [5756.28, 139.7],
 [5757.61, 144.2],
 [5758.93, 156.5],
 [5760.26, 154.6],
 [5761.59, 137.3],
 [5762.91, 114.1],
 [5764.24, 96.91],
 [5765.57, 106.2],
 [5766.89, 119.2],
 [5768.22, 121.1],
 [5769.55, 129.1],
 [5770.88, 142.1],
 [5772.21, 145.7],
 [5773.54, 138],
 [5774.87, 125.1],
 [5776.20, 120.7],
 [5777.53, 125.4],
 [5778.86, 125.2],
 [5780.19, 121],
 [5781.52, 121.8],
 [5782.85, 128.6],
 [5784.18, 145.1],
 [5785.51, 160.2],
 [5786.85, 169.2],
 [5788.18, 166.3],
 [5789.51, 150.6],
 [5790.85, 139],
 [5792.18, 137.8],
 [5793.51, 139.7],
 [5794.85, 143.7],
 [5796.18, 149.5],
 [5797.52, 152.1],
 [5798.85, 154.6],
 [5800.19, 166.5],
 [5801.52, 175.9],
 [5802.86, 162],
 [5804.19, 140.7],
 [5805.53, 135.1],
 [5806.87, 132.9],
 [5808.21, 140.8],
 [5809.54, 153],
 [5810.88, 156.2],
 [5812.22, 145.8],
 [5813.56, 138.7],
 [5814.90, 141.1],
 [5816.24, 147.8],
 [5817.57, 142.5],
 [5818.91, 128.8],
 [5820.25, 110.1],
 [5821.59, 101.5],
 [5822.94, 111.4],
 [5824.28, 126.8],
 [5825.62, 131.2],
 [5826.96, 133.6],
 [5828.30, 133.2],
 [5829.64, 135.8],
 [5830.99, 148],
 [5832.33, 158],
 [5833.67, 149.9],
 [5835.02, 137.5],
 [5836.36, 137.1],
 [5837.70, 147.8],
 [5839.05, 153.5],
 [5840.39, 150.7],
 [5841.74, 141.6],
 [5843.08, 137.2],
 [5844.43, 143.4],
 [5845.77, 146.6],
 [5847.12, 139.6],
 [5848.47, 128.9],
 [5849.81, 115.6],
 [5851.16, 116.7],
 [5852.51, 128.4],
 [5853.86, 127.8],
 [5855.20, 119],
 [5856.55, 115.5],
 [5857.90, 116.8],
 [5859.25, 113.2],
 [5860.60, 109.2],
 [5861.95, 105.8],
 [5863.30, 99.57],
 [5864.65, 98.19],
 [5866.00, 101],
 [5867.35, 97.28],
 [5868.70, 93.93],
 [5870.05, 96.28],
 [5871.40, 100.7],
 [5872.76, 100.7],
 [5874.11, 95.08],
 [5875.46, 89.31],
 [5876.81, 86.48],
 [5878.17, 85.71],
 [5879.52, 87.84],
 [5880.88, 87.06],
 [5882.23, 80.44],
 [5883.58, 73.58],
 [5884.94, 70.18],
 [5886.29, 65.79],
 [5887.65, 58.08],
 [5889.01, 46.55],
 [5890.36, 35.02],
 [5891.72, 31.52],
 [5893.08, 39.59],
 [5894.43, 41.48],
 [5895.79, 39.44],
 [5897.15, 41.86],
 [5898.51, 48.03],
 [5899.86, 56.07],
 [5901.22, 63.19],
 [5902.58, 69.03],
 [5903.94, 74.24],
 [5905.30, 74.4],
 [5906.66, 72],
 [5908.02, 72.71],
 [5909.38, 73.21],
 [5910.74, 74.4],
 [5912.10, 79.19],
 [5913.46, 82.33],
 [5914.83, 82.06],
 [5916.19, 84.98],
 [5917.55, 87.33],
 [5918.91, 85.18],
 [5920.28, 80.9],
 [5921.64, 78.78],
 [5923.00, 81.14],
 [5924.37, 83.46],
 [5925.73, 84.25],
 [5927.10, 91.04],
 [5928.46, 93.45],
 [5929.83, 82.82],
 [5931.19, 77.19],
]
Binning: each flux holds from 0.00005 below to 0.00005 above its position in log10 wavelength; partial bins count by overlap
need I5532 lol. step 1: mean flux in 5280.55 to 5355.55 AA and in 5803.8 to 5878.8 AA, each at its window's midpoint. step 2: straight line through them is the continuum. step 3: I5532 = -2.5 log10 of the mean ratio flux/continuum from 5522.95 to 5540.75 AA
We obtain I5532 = 0.10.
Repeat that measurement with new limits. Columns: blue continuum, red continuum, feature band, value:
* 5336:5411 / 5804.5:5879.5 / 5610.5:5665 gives 0.158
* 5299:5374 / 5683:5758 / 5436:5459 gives 0.033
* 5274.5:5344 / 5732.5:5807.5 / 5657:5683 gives 0.190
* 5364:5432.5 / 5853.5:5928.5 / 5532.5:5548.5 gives 0.174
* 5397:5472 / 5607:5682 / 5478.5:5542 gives 0.136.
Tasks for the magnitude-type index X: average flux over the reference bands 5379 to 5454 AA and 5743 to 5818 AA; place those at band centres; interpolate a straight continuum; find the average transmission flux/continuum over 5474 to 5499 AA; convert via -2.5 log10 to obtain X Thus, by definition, 0.27 mag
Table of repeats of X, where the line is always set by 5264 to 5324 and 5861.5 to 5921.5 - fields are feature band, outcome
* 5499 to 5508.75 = -0.09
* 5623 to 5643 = -0.21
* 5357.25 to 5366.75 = -0.16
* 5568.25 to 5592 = -0.17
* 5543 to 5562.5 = -0.14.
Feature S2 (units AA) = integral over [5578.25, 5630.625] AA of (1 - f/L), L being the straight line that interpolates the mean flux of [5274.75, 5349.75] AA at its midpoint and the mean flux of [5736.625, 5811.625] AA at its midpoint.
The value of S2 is 8.5 AA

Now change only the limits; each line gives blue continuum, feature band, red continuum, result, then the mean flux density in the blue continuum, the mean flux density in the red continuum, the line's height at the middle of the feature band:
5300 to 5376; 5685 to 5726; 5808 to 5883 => -3.06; 104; 122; 117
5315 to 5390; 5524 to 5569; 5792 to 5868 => 7.94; 109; 134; 119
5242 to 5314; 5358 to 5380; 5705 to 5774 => -2.03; 93.6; 138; 102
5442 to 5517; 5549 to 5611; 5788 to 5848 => 6.00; 97.6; 142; 111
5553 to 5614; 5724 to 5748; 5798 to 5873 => -4.31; 101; 131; 119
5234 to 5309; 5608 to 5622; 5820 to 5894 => -0.71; 93.1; 109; 102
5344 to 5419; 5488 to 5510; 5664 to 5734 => 3.76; 118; 123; 120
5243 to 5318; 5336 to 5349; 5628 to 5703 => -0.86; 93.6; 108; 96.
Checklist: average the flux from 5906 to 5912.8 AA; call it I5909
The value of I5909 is 74.4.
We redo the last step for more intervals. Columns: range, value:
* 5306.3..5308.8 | 114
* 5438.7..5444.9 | 125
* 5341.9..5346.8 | 106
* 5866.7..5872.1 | 97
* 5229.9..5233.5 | 91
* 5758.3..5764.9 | 132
